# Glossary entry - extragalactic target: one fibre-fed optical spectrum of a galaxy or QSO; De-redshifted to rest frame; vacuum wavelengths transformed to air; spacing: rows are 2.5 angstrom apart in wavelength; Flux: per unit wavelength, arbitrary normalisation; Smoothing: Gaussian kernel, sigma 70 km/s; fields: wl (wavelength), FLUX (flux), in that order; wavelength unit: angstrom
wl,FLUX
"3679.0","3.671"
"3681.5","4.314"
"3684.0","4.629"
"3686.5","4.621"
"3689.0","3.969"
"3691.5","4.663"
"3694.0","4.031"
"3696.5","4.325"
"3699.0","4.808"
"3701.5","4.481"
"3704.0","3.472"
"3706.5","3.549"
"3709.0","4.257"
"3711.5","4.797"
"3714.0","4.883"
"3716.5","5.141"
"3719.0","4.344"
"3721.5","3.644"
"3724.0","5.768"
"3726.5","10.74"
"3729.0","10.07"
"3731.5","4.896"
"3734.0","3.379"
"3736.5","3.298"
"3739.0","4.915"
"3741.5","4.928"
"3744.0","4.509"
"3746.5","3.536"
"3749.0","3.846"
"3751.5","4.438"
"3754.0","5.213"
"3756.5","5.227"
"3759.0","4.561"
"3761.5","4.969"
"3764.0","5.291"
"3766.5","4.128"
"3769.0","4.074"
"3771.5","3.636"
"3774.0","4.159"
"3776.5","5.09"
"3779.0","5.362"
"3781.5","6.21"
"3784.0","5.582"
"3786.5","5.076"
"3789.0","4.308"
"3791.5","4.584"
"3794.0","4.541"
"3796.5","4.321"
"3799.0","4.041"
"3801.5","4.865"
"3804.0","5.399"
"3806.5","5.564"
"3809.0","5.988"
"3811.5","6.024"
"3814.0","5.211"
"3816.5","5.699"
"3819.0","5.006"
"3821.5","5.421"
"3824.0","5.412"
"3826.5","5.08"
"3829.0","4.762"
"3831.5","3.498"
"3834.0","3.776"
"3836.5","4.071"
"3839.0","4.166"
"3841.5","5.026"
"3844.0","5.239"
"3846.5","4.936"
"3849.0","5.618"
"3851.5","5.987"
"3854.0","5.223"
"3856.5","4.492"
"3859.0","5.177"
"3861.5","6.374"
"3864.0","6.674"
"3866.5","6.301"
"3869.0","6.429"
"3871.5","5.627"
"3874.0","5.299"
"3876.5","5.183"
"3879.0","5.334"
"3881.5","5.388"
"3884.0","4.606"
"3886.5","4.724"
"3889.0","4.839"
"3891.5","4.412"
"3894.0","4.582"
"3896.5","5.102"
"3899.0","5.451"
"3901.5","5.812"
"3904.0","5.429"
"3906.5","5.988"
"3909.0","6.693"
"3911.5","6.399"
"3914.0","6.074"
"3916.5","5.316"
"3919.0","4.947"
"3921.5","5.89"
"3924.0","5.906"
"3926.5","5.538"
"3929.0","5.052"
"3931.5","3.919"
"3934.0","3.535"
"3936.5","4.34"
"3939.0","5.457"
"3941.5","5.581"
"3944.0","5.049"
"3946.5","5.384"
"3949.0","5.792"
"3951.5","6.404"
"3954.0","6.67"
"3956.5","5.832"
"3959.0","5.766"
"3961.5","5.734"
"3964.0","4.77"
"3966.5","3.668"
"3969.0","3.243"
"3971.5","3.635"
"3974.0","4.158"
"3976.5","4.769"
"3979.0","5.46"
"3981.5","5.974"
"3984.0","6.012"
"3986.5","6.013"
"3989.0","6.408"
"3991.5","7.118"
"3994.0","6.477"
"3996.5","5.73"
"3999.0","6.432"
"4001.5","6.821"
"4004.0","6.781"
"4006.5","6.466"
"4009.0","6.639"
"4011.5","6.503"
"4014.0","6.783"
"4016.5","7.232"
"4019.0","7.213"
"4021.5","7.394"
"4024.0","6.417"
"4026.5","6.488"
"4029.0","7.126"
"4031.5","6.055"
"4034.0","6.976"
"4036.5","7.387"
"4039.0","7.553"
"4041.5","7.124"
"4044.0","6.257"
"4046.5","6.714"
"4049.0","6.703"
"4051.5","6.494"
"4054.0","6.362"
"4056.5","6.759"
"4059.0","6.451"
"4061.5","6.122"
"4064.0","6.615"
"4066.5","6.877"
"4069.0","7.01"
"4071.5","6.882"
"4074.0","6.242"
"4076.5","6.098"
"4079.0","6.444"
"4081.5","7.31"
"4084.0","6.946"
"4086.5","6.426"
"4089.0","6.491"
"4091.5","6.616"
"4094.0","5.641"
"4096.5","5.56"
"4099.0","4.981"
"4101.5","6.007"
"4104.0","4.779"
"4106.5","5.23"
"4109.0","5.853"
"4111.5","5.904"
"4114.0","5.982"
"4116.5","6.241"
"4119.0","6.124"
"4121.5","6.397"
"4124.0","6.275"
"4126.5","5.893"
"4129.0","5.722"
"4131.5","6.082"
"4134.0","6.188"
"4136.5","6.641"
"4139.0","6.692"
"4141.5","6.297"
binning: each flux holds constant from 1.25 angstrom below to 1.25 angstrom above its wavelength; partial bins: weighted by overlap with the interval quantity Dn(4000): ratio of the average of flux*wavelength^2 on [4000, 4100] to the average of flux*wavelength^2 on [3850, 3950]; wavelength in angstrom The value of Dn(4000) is 1.3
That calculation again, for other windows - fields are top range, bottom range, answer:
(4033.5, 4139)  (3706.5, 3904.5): 1.44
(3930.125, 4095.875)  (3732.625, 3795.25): 1.52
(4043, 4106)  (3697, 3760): 1.54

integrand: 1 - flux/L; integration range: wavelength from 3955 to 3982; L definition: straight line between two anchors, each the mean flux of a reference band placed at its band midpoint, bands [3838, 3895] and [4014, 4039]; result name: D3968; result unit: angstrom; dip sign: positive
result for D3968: 6.6 angstrom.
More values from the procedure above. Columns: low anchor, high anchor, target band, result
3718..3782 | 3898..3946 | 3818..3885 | 0.49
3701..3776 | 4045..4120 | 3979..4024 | -4.78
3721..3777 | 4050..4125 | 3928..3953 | 2.77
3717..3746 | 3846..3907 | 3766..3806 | 5.06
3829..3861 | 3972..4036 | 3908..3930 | -0.92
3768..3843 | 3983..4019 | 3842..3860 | 0.10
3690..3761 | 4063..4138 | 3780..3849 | 2.54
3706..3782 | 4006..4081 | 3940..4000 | 7.50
